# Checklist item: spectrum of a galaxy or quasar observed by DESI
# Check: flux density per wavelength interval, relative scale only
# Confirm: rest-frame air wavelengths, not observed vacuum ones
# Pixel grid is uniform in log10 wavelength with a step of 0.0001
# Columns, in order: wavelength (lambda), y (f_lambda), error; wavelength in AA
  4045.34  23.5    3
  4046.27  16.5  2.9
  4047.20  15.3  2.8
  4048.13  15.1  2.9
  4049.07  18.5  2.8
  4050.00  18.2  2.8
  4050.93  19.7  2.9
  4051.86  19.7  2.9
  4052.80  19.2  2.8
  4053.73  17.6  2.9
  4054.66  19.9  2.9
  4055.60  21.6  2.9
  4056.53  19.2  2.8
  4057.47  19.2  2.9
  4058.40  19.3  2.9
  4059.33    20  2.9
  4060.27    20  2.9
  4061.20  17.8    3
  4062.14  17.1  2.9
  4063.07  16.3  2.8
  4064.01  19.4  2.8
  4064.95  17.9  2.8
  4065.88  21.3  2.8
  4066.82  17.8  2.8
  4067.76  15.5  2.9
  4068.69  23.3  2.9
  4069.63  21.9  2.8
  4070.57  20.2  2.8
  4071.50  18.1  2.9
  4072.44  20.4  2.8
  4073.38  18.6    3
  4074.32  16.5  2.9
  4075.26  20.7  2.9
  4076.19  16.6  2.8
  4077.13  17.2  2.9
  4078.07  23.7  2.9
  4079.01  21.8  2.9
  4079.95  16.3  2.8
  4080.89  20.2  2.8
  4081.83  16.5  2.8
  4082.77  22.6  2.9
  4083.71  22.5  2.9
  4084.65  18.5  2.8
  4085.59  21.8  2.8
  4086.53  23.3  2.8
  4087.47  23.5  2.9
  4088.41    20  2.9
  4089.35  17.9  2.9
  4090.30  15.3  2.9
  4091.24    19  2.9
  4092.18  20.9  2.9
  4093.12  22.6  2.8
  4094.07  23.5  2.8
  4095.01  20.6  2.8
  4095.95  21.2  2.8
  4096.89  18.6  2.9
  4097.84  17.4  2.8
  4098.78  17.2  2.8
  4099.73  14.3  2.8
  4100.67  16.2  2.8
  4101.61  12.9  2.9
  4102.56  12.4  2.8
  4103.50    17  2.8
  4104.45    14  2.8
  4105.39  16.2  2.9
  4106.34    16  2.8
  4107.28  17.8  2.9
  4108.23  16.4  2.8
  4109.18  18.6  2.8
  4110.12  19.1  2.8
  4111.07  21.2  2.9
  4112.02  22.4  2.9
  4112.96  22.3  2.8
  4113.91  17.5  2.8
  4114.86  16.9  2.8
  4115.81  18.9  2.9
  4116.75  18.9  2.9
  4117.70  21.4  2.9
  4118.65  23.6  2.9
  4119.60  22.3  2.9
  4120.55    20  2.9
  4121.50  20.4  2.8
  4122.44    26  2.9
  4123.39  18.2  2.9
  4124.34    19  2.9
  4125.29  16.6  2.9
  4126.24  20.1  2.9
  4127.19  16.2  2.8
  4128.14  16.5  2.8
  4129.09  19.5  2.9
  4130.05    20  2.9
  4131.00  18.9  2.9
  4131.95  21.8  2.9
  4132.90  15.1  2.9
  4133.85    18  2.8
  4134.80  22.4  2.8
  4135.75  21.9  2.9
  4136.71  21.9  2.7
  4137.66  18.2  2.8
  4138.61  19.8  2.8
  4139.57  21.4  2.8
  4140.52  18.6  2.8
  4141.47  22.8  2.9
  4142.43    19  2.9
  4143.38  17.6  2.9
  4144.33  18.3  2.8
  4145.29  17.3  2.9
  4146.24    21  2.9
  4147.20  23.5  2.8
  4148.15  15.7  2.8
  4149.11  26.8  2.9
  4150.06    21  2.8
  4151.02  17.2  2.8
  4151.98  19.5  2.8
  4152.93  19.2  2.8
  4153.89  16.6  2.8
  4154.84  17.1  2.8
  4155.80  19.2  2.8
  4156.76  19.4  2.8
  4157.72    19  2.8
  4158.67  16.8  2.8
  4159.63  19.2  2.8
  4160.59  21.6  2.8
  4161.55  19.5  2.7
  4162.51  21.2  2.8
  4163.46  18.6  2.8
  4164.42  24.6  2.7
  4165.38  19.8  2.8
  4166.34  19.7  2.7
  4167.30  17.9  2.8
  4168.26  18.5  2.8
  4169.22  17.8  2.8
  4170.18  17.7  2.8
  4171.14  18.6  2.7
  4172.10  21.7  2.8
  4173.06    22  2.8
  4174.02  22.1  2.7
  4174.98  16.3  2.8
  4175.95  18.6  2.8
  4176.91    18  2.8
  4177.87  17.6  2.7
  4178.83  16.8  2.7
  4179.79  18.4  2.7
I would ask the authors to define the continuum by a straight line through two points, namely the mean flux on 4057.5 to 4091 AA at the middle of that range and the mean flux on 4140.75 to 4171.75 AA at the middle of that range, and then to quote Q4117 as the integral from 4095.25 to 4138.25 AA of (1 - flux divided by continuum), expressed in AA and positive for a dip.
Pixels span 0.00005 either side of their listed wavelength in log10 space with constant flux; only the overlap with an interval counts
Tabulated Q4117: 1.6 AA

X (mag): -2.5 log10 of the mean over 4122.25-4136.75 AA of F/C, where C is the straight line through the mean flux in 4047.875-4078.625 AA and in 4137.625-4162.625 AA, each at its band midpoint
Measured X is 0.005 mag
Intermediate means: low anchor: 19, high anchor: 19.5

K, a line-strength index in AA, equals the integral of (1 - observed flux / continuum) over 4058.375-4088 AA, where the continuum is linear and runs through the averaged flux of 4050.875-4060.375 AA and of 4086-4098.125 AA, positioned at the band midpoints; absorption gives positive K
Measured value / 0.5 AA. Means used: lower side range 19.6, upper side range 20.3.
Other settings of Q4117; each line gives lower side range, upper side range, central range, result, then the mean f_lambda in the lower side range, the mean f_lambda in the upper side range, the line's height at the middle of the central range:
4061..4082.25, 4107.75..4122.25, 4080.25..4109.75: 1.53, 18.9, 20.1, 19.6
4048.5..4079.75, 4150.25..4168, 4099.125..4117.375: 1.77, 19.2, 19.2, 19.2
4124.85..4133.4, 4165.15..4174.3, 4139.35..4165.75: -0.94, 18.3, 19.5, 19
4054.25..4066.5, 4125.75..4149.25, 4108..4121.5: -0.41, 19.1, 19.6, 19.4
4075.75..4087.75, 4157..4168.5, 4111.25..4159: 0.65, 20.3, 19.7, 19.9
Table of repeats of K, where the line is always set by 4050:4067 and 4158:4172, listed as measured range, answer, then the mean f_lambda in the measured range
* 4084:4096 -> -0.91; 20.6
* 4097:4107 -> 1.92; 15.5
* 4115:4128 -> -0.44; 20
